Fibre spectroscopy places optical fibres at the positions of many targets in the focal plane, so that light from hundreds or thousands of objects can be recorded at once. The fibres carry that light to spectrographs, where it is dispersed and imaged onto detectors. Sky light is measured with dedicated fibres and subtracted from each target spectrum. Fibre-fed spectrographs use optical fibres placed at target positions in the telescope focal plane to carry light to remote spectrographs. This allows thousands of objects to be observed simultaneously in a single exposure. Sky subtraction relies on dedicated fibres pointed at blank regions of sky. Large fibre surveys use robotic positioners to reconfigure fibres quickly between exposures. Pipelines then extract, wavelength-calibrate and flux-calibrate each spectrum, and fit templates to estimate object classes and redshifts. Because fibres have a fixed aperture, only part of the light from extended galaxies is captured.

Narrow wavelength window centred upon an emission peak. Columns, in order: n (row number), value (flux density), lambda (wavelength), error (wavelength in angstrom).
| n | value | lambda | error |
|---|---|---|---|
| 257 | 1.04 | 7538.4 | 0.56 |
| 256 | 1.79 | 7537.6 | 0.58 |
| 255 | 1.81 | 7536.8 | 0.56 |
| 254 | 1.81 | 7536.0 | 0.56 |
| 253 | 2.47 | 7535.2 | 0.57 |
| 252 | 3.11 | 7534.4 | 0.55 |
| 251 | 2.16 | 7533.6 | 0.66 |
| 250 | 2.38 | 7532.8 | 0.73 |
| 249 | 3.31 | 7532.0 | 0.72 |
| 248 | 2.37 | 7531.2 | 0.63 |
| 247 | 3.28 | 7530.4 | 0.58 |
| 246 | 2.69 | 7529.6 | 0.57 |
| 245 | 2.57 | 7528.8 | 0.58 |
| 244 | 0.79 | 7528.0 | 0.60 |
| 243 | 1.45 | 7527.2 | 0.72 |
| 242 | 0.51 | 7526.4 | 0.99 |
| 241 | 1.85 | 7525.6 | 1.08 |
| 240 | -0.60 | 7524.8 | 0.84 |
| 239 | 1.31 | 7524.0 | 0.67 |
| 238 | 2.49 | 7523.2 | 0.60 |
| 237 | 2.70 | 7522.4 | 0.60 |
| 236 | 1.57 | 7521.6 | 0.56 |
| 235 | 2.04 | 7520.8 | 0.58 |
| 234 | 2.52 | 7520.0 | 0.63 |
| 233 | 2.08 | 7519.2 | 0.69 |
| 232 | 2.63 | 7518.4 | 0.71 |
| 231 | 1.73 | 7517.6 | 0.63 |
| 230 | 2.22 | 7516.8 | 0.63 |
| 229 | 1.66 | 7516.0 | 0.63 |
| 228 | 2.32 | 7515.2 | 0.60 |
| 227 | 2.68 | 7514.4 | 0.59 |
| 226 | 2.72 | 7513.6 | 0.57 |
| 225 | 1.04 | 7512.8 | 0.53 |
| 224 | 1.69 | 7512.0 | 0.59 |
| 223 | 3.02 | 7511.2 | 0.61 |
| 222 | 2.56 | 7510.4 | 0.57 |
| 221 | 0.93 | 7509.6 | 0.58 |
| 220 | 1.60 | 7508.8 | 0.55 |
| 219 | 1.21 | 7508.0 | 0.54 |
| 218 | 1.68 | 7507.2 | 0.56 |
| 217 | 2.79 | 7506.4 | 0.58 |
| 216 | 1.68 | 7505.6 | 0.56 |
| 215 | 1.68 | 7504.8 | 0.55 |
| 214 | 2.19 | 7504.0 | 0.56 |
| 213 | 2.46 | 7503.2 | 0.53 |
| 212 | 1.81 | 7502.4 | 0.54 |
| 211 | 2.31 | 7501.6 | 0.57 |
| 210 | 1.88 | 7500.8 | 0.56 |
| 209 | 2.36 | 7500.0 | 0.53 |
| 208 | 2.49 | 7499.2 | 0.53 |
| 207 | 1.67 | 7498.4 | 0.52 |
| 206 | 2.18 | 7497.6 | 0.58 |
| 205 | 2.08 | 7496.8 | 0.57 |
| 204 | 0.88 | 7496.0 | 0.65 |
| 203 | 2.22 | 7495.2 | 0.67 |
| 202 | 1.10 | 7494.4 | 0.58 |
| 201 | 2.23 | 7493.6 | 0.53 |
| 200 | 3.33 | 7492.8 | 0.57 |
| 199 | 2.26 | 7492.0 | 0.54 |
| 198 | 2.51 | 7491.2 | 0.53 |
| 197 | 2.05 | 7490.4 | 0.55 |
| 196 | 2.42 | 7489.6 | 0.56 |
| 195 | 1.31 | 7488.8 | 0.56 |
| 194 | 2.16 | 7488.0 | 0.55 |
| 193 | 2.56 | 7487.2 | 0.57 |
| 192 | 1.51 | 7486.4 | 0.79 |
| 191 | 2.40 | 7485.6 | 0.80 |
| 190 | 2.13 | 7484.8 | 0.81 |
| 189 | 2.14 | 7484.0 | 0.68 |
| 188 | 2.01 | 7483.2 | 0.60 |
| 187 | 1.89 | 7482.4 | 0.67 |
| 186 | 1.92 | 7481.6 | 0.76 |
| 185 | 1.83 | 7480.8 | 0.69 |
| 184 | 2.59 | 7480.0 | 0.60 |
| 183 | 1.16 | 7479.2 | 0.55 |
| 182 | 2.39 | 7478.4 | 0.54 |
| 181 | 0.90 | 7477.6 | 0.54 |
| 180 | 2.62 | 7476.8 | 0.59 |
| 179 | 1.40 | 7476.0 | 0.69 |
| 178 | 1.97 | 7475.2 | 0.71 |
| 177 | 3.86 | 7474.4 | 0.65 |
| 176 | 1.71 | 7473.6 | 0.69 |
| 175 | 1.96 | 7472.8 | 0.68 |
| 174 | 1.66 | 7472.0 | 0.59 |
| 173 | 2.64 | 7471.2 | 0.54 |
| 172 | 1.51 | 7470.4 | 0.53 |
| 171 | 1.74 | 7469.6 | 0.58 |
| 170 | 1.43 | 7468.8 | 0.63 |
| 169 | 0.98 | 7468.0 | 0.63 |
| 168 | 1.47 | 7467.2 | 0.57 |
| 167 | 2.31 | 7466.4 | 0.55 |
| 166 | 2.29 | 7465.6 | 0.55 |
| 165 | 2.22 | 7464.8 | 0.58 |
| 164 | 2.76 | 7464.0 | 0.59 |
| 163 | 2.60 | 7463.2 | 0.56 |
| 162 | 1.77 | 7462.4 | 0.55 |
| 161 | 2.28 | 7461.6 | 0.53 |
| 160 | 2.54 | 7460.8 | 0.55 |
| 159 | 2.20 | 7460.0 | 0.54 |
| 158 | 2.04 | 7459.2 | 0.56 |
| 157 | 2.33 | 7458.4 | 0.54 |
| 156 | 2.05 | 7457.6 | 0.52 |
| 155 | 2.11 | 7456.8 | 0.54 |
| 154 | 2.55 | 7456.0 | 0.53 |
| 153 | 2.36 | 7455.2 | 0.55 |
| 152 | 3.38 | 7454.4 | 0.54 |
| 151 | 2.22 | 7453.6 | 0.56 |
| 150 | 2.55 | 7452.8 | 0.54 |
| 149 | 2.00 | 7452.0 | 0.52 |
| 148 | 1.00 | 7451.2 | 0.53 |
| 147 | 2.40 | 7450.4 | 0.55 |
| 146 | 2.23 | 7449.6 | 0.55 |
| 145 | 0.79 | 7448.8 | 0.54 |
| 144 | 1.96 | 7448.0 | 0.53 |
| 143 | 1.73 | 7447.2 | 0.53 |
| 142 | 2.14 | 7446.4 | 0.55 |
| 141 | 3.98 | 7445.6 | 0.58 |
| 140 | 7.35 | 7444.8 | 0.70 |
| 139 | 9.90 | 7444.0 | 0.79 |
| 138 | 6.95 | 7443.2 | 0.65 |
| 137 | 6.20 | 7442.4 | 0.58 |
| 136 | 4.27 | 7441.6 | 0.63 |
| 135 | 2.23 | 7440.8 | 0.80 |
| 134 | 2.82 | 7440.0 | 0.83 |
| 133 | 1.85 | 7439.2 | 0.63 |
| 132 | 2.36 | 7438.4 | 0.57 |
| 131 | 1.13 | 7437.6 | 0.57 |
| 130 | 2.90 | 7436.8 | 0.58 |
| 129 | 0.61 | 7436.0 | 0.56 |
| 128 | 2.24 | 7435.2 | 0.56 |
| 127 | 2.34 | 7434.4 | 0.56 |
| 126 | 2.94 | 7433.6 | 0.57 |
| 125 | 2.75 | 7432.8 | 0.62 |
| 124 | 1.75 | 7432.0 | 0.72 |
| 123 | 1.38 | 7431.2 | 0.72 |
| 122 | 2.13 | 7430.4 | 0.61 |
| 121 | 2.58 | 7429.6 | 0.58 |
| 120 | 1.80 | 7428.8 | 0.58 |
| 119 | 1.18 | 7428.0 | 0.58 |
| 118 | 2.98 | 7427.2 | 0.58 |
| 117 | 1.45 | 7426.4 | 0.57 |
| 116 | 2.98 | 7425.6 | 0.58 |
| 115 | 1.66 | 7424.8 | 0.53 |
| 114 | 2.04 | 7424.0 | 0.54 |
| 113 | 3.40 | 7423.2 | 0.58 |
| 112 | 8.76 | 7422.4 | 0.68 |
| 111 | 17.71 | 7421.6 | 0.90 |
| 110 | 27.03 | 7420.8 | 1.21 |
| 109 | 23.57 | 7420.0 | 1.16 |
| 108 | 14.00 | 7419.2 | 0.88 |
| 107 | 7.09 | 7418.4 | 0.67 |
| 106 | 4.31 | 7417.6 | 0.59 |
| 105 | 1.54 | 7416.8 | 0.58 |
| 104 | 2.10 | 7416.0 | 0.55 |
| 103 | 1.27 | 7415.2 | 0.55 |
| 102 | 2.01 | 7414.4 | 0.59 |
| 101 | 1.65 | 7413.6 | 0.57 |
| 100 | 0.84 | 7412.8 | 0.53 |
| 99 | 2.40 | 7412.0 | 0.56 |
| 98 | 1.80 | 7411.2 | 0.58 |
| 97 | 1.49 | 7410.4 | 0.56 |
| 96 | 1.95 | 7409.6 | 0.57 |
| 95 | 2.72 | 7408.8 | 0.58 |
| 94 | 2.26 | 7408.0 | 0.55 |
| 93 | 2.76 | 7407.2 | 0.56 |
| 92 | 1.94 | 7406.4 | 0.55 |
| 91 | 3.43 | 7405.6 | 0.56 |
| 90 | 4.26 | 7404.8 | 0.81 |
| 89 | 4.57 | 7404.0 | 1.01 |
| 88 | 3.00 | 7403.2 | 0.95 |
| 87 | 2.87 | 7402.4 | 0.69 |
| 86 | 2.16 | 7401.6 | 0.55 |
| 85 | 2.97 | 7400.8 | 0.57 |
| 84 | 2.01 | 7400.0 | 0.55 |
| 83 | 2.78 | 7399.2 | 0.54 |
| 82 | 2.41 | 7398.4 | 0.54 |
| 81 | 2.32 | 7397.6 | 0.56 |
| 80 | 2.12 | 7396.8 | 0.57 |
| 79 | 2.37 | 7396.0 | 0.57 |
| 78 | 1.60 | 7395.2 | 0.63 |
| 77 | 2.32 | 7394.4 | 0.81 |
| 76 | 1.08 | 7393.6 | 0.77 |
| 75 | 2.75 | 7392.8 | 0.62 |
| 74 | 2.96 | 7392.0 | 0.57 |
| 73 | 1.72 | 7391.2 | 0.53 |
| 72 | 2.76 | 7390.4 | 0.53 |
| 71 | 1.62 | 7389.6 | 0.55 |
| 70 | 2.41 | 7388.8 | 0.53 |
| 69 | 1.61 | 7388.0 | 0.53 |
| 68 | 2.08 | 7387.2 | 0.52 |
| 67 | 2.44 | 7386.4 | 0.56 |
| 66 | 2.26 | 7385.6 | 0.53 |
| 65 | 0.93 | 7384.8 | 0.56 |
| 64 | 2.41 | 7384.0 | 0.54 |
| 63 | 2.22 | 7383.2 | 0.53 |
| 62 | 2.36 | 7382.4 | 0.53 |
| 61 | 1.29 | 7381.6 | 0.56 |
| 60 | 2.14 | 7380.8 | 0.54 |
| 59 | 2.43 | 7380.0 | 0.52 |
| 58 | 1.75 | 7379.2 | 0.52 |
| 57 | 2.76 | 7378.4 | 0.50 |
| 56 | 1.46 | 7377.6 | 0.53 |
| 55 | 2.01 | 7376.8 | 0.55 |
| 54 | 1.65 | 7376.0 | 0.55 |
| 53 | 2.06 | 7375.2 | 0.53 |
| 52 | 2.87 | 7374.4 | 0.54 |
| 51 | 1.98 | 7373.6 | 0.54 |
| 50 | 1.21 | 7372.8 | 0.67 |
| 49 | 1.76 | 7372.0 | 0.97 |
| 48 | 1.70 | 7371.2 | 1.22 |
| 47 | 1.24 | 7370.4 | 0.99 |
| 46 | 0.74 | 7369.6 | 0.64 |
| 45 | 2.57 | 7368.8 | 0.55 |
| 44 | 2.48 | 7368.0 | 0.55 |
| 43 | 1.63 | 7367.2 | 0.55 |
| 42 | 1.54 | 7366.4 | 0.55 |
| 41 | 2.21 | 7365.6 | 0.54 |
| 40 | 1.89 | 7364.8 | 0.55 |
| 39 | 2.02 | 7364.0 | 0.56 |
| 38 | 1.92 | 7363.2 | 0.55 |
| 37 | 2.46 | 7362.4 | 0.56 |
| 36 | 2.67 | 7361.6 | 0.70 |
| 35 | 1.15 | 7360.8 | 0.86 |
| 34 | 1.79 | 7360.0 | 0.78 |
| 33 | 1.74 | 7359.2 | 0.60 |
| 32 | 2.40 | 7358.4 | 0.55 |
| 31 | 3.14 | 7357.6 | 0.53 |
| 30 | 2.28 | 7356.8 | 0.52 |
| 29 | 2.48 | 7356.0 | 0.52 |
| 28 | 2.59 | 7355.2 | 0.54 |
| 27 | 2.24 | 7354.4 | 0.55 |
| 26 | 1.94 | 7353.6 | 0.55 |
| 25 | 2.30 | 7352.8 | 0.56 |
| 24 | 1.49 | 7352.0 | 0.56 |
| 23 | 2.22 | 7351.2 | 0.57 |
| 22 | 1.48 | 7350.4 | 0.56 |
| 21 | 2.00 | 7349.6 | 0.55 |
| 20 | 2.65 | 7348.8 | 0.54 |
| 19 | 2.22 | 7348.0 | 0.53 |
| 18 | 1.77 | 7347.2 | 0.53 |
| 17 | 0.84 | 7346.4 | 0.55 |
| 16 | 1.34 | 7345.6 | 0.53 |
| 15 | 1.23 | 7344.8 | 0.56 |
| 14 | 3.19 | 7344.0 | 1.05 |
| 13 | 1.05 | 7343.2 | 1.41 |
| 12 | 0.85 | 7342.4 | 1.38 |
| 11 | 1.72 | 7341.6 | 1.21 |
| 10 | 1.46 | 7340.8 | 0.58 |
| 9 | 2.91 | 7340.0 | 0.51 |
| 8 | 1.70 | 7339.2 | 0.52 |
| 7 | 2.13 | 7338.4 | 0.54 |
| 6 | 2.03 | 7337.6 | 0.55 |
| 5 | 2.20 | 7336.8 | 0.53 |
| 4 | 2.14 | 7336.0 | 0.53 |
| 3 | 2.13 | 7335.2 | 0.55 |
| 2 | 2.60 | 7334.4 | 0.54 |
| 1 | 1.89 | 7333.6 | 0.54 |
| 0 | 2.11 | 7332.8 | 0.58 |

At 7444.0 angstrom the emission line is [N II] 6583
